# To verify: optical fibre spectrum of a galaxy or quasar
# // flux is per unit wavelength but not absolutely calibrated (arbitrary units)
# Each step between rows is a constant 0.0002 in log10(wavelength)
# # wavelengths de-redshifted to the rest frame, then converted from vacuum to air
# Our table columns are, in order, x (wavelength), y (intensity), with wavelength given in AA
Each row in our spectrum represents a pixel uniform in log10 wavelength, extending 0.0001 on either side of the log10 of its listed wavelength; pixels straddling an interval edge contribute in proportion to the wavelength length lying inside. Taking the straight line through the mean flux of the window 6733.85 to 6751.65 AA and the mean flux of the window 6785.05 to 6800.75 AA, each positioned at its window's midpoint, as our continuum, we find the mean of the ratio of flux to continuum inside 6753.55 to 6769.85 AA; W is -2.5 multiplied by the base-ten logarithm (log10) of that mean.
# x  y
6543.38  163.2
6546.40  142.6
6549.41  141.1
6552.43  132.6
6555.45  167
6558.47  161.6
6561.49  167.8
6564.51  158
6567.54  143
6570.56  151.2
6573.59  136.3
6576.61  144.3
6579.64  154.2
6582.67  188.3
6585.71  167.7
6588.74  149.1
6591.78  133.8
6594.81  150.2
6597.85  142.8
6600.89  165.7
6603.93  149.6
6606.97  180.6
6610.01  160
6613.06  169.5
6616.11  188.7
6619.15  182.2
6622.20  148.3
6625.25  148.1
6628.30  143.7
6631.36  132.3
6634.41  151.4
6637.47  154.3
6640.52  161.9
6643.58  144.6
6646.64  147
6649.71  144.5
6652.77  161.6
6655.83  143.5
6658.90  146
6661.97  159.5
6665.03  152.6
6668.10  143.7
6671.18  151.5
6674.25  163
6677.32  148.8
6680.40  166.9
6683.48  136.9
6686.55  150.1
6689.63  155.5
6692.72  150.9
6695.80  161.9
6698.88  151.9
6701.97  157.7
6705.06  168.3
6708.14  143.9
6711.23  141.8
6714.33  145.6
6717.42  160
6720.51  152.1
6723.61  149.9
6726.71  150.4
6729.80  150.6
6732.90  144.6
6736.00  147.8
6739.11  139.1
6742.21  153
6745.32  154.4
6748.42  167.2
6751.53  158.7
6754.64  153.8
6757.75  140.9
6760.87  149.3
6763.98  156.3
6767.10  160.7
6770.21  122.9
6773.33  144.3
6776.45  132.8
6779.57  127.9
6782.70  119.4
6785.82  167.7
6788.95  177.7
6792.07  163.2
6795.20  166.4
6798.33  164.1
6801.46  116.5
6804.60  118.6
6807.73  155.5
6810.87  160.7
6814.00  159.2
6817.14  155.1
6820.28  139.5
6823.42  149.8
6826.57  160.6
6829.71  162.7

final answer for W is 0.05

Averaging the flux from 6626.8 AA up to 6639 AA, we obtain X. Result 145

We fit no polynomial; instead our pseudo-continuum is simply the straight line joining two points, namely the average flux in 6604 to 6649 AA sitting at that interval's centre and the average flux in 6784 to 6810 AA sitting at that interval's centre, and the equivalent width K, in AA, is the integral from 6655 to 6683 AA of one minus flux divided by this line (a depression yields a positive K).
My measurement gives 0.7 AA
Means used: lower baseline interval 157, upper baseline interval 154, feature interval 152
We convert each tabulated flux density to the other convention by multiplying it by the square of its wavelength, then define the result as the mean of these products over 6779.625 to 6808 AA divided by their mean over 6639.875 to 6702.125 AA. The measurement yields 1.01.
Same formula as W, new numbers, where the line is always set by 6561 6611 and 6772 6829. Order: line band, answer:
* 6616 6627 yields -0.06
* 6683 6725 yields 0.00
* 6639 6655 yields 0.01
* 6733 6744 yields 0.03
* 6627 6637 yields 0.07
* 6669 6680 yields -0.02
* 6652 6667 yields 0.01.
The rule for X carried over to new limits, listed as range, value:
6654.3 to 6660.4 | 145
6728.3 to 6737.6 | 148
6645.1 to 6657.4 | 149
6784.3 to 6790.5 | 173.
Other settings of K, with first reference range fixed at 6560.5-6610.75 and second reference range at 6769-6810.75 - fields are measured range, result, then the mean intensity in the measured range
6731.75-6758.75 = -0.7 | 151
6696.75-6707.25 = -0.6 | 159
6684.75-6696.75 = -0.3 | 154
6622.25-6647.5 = 0.8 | 148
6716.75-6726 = -0.3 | 153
